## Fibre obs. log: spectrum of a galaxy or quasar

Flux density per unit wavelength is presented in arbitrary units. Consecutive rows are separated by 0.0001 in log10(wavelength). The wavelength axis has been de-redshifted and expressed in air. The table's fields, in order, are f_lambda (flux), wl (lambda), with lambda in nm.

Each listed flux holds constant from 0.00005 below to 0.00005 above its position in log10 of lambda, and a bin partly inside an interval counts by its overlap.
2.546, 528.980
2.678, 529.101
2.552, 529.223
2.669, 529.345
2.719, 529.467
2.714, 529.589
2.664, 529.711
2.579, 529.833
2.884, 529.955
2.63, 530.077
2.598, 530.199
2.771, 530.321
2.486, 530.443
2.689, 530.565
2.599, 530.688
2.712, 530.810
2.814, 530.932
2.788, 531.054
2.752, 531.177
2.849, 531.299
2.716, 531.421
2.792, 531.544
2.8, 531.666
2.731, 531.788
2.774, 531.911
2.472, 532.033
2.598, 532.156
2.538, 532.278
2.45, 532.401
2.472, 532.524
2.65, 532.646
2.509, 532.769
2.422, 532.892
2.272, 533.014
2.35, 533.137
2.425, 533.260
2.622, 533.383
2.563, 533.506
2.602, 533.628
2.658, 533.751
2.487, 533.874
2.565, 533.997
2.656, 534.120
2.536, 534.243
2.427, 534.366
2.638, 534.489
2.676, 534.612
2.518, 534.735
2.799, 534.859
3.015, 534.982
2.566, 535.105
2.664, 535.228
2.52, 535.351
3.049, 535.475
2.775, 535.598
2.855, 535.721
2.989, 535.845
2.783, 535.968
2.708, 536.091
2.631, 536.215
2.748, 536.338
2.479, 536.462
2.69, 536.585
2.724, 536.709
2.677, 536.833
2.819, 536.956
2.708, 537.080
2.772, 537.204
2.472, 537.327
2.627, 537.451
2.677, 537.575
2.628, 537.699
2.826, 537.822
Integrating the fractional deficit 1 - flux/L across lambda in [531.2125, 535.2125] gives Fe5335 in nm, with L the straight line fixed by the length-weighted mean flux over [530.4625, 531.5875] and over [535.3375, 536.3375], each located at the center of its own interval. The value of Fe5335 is 0.237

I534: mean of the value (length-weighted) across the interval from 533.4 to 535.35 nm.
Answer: 2.62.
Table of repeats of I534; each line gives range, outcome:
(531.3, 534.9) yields 2.58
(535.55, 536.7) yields 2.74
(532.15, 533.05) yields 2.49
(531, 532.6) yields 2.67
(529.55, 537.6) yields 2.65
